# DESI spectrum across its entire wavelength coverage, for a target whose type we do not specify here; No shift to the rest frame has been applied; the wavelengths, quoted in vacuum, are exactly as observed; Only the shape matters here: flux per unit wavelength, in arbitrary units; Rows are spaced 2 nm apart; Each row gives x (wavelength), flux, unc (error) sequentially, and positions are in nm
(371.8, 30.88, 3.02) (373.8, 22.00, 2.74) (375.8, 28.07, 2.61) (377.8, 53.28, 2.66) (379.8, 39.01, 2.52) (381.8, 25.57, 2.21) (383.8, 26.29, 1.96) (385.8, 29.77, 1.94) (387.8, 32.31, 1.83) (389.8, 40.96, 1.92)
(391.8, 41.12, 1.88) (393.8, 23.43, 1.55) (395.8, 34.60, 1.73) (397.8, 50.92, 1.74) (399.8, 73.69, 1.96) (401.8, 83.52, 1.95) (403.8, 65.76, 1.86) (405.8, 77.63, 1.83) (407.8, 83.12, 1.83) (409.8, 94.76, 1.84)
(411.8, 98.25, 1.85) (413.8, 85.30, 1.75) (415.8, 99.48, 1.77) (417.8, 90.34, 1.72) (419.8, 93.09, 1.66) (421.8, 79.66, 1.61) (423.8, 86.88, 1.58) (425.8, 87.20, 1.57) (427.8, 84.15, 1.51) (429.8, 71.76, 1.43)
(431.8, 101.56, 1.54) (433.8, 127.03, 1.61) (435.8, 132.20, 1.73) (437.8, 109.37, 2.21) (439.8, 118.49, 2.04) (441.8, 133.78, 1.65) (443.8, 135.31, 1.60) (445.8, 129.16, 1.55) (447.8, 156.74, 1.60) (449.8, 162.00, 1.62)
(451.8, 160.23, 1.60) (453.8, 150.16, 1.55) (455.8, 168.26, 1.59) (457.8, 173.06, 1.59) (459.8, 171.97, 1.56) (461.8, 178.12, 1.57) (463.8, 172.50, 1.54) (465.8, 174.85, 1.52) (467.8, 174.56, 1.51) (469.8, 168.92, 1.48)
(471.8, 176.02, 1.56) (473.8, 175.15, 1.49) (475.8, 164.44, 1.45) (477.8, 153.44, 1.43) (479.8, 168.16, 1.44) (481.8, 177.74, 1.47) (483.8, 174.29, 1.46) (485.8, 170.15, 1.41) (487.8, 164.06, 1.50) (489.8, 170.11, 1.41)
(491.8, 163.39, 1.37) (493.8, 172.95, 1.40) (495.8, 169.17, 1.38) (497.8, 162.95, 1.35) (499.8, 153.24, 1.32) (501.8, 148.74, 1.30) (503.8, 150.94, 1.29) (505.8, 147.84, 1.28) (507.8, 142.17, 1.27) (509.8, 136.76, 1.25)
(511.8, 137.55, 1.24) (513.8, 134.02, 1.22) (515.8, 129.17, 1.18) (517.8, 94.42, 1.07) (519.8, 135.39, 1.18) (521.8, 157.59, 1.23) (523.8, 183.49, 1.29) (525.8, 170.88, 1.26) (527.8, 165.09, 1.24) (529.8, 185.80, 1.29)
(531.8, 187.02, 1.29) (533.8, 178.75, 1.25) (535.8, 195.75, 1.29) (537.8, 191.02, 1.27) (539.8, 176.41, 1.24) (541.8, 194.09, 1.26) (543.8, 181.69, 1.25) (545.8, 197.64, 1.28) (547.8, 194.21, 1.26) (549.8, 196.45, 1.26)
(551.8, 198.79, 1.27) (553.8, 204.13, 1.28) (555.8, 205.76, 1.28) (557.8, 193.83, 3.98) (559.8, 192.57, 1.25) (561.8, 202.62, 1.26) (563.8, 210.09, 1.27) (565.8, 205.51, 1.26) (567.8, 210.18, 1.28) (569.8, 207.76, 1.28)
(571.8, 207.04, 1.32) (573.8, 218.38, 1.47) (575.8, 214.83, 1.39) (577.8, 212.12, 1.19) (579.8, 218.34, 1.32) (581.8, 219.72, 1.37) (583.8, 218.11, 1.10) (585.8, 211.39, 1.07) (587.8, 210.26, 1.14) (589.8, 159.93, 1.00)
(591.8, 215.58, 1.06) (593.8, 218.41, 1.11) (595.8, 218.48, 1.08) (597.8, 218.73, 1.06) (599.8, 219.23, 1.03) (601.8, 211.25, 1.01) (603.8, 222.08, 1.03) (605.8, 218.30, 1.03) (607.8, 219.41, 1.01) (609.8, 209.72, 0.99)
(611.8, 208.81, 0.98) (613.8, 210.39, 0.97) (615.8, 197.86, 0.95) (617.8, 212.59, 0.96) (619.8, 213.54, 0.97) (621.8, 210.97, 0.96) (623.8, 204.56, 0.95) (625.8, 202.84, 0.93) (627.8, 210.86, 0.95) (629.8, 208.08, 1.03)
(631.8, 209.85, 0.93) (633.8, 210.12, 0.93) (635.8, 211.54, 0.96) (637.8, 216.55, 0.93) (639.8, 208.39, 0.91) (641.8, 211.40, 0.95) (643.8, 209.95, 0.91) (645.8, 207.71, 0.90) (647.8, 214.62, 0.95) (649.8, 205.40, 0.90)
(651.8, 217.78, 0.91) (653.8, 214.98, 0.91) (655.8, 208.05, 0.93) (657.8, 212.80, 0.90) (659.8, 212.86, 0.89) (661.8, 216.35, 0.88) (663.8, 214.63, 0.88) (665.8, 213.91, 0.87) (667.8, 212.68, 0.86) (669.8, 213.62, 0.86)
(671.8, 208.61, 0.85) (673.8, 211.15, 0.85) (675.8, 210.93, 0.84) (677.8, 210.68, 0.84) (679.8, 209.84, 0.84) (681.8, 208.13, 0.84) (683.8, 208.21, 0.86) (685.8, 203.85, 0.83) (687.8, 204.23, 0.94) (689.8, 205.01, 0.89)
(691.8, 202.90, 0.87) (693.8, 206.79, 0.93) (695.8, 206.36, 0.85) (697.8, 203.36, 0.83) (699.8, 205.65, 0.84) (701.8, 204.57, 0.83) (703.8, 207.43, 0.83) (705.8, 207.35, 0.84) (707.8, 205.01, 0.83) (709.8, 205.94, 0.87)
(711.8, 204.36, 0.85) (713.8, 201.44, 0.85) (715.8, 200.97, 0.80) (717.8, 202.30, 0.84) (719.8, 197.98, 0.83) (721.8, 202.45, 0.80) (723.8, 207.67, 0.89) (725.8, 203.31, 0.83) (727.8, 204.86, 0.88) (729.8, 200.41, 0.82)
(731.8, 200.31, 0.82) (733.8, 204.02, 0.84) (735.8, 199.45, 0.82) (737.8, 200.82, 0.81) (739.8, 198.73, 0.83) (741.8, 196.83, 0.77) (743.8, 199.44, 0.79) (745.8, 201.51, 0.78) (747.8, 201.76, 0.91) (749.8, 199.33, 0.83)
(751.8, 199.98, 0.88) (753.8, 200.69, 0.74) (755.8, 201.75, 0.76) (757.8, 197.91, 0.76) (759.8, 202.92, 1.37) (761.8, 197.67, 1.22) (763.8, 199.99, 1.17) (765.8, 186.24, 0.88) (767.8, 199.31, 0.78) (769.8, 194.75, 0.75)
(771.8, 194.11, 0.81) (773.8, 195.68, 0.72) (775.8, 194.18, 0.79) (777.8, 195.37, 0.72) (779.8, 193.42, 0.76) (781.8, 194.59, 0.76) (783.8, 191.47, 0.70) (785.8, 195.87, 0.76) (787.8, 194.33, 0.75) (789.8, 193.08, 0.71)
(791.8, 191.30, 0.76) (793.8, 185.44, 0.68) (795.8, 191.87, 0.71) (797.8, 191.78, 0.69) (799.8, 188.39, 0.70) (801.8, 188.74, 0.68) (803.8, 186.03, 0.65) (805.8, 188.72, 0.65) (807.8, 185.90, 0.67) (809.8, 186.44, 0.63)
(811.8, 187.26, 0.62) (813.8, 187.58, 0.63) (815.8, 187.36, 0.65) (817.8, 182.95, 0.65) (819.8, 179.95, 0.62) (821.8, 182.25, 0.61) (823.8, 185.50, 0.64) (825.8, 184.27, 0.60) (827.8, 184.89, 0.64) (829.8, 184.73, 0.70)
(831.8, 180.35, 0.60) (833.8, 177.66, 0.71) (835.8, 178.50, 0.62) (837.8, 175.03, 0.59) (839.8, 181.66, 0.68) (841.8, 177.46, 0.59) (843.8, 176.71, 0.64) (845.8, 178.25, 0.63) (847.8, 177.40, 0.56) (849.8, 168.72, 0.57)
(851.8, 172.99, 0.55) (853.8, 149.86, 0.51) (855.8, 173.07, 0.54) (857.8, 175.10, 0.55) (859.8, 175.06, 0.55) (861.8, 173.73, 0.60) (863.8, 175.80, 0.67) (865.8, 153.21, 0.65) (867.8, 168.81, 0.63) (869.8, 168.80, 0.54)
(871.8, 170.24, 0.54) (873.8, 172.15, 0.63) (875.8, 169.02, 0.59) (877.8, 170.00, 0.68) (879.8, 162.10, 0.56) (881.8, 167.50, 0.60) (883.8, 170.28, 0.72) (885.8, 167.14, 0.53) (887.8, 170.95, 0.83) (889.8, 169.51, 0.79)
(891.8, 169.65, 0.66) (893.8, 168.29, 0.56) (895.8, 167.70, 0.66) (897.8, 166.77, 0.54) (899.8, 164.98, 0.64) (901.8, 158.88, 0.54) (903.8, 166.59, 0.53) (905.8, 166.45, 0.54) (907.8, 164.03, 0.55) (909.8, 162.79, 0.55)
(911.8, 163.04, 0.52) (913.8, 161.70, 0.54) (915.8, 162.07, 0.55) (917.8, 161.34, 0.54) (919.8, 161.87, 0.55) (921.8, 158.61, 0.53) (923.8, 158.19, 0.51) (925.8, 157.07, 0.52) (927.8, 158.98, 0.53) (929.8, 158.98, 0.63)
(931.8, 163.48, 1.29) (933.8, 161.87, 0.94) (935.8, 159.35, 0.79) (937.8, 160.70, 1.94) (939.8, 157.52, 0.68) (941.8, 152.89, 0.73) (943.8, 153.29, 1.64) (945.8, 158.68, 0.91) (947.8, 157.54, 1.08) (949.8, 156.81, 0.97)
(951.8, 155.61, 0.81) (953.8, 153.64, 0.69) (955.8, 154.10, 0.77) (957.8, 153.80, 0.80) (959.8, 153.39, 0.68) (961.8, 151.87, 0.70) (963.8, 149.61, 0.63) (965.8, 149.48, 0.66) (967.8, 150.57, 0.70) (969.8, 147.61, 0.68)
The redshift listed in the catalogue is 0.00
